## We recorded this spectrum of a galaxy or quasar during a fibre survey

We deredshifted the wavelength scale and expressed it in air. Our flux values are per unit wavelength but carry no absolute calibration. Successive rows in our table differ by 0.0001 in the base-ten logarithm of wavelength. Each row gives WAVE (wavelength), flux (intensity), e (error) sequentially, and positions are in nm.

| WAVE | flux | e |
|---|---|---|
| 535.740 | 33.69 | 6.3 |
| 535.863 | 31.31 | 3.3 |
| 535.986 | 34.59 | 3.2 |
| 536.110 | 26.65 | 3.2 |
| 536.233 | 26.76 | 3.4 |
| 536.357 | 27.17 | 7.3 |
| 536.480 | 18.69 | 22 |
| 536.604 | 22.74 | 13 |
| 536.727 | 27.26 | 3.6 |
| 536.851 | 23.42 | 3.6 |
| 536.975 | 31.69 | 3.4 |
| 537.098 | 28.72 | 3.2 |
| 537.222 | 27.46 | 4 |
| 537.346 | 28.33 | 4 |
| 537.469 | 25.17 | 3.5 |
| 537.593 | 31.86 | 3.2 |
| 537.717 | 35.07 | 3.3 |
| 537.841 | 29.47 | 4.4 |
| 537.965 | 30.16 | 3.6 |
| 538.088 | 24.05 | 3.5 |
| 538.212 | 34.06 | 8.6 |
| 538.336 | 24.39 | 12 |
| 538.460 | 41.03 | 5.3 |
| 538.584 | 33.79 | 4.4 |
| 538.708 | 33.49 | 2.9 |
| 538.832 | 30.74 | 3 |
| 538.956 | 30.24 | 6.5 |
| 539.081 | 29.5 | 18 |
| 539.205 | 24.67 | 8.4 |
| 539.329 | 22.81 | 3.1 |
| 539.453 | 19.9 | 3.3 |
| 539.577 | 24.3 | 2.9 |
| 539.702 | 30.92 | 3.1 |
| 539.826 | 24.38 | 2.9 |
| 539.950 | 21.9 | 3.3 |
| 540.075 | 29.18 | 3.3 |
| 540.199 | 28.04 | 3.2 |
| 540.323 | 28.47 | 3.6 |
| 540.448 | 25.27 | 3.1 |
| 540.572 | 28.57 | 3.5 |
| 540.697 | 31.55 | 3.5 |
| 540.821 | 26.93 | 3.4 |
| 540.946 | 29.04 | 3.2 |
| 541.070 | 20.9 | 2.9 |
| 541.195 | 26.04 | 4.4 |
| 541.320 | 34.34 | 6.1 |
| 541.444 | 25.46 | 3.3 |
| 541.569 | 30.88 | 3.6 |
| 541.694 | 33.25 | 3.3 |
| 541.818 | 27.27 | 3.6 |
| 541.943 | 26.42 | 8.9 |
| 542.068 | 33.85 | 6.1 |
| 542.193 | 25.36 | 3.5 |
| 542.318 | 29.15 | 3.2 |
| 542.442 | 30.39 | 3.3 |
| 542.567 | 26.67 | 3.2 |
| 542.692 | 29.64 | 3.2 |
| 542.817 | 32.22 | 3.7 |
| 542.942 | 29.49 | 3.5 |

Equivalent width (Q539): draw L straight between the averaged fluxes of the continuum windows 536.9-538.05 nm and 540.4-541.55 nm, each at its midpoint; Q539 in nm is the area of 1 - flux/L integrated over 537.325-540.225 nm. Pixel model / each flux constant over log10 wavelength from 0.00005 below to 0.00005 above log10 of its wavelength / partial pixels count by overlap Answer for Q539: 0.03 nm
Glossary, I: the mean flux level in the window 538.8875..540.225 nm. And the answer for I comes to 25.9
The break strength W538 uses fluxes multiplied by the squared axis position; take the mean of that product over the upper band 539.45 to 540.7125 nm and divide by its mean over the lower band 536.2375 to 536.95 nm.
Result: 1.1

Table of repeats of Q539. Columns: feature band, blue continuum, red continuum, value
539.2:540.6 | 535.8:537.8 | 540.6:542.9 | 0.140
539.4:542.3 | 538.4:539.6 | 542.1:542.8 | 0.141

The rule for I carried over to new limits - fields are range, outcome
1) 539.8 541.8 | 27.8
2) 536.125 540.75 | 28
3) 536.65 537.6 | 27.7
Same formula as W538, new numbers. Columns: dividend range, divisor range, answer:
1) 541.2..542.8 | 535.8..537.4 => 1.10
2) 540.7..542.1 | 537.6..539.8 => 0.99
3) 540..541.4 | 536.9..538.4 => 0.97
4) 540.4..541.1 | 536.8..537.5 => 1.00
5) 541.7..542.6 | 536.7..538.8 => 0.98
